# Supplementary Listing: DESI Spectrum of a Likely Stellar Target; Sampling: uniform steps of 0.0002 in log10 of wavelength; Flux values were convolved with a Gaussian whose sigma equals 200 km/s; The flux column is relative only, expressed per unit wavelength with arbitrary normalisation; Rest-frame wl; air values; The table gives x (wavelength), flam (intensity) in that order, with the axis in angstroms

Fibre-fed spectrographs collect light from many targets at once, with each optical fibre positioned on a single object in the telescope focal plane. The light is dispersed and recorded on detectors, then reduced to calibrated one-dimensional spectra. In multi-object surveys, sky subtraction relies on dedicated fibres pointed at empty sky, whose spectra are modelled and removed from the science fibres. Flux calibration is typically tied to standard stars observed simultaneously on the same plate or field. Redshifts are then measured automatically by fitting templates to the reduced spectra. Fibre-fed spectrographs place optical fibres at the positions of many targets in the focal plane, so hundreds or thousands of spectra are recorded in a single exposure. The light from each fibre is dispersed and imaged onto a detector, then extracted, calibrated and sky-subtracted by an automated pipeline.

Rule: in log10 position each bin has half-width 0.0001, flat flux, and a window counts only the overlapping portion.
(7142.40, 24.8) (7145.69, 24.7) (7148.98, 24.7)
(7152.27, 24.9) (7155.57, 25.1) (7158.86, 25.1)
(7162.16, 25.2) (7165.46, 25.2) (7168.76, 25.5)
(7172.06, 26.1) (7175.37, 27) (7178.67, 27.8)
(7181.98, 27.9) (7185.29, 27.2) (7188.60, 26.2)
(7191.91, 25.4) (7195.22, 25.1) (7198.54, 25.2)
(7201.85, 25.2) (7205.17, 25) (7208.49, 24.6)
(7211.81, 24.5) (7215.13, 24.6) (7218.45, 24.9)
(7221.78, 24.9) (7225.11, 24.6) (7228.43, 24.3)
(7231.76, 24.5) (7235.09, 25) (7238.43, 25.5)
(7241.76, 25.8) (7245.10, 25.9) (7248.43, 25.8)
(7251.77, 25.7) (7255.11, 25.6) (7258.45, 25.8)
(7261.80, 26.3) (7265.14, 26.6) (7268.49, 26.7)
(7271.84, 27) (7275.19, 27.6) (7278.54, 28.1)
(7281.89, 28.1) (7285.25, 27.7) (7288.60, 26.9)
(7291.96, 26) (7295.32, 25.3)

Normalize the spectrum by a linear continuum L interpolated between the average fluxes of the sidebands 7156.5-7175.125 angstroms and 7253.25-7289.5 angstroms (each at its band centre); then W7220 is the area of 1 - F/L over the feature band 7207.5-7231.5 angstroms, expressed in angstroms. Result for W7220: 1.5 angstroms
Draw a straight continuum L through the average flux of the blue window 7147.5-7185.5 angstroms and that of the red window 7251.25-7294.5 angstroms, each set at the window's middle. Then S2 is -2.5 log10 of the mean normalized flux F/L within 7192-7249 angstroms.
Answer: 0.06 mag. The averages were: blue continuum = 25.9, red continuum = 26.8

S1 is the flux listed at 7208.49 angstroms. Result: 24.6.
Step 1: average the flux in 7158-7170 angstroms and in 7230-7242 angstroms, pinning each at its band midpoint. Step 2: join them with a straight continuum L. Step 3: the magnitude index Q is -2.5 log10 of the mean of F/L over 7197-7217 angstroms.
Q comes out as 0.01 mag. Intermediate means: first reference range 25.2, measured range 24.9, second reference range 25.1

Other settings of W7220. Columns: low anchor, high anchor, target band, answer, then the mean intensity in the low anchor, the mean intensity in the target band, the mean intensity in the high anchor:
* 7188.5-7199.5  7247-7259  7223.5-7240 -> 0.53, 25.4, 24.8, 25.7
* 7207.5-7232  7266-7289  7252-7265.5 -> 0.28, 24.6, 26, 27.4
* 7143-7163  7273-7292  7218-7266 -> 2.34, 24.9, 25.4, 27.5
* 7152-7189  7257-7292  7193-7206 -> 0.61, 26.1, 25.1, 27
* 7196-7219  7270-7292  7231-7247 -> 0.35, 24.9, 25.4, 27.4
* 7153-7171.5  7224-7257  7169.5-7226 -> -0.89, 25.3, 25.7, 25.3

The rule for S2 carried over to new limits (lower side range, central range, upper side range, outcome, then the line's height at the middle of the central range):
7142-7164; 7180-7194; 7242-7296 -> -0.05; 25.4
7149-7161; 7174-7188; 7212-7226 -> -0.10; 24.9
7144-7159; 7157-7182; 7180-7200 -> -0.03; 25.5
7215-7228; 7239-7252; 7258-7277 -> 0.00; 25.8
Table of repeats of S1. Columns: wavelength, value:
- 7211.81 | 24.5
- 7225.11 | 24.6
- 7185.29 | 27.2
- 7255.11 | 25.6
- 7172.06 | 26.1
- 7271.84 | 27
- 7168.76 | 25.5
